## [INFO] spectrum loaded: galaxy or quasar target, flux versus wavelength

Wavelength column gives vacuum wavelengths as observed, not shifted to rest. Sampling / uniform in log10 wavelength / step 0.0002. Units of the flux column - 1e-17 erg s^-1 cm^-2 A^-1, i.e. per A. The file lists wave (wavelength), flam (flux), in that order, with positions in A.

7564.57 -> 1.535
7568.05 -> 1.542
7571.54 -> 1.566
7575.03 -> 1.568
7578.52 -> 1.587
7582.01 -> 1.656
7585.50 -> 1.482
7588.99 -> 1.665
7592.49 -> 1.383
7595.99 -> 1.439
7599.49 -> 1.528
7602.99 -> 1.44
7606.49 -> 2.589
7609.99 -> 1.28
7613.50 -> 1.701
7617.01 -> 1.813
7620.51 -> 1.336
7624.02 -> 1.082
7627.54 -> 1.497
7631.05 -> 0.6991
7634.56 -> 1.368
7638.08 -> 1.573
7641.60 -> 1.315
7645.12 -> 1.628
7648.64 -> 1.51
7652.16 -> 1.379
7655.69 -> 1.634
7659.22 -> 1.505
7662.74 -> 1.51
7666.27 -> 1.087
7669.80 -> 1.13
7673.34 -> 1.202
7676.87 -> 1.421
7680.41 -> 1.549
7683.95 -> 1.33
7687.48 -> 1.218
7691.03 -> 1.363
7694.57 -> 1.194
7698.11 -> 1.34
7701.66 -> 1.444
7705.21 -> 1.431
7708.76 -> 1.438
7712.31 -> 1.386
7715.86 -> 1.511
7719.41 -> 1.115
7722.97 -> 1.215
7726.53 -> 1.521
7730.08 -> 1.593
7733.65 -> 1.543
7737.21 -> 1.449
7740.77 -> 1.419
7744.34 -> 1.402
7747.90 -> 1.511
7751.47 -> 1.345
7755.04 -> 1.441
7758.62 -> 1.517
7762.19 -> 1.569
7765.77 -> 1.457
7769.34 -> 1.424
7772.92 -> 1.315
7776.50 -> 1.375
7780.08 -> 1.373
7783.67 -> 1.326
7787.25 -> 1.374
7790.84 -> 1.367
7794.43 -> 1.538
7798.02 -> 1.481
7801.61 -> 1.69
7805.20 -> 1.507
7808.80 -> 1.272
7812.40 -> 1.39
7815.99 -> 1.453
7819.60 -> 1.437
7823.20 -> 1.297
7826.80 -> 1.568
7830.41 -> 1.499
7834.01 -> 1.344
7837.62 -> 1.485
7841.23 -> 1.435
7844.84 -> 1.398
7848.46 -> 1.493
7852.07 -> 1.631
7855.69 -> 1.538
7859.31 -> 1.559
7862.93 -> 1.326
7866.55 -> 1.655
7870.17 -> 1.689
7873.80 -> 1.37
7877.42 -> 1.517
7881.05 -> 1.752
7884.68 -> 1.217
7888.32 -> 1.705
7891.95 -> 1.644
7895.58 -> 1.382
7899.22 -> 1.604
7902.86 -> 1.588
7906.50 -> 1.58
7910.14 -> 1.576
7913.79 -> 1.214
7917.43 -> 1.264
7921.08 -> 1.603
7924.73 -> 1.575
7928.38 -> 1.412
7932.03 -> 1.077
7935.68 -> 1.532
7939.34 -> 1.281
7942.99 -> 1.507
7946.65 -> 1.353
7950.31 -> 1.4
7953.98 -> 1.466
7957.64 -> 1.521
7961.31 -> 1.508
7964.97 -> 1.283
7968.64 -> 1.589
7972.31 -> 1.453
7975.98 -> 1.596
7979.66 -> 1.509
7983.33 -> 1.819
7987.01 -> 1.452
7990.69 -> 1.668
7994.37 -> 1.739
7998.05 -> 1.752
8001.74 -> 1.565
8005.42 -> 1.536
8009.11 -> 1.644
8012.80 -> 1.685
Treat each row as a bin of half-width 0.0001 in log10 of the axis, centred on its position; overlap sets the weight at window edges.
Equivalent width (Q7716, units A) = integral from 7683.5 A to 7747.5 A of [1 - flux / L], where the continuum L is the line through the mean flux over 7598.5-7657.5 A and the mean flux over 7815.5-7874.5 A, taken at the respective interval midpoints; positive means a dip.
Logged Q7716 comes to 4.32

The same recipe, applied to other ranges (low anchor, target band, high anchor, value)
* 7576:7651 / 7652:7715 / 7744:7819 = 4.63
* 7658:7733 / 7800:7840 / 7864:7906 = 1.04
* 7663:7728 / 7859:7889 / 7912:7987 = -2.35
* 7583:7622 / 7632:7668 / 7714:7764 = 2.67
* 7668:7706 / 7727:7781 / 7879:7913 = -2.11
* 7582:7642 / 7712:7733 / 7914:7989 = 1.14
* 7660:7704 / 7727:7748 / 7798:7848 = -1.77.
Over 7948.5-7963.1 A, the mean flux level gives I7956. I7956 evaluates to 1.47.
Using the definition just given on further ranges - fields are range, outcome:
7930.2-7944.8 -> 1.35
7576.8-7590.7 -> 1.6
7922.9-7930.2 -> 1.49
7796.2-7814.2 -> 1.47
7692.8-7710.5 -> 1.37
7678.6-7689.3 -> 1.37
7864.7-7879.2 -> 1.56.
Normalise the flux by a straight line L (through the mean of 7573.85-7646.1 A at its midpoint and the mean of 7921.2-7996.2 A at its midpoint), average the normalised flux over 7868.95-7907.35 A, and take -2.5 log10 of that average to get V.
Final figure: -0.04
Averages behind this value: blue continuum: 1.5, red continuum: 1.49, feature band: 1.55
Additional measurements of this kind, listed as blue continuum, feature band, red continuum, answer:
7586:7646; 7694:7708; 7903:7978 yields 0.08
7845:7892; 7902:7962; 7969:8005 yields 0.10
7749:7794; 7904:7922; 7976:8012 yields 0.08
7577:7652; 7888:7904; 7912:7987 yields -0.08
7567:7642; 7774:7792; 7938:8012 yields 0.12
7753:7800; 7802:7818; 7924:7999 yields 0.01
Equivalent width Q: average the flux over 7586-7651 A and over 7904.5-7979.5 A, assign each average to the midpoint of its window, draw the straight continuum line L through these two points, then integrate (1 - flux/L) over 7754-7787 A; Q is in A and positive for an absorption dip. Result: 1.1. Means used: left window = 1.49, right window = 1.44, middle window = 1.42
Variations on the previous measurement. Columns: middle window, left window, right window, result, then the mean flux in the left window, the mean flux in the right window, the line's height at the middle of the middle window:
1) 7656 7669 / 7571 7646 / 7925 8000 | 1.09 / 1.51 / 1.5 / 1.51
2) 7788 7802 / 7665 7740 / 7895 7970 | -0.98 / 1.36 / 1.44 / 1.39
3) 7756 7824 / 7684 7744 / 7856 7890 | 1.08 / 1.39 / 1.53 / 1.46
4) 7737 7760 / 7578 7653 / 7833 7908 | 1.09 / 1.5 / 1.52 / 1.51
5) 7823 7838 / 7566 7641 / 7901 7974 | 0.13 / 1.51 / 1.44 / 1.46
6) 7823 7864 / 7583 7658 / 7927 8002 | 0.64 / 1.49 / 1.5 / 1.5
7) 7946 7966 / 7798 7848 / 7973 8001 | 2.11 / 1.45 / 1.64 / 1.6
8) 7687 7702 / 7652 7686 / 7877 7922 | 0.87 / 1.37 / 1.51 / 1.39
